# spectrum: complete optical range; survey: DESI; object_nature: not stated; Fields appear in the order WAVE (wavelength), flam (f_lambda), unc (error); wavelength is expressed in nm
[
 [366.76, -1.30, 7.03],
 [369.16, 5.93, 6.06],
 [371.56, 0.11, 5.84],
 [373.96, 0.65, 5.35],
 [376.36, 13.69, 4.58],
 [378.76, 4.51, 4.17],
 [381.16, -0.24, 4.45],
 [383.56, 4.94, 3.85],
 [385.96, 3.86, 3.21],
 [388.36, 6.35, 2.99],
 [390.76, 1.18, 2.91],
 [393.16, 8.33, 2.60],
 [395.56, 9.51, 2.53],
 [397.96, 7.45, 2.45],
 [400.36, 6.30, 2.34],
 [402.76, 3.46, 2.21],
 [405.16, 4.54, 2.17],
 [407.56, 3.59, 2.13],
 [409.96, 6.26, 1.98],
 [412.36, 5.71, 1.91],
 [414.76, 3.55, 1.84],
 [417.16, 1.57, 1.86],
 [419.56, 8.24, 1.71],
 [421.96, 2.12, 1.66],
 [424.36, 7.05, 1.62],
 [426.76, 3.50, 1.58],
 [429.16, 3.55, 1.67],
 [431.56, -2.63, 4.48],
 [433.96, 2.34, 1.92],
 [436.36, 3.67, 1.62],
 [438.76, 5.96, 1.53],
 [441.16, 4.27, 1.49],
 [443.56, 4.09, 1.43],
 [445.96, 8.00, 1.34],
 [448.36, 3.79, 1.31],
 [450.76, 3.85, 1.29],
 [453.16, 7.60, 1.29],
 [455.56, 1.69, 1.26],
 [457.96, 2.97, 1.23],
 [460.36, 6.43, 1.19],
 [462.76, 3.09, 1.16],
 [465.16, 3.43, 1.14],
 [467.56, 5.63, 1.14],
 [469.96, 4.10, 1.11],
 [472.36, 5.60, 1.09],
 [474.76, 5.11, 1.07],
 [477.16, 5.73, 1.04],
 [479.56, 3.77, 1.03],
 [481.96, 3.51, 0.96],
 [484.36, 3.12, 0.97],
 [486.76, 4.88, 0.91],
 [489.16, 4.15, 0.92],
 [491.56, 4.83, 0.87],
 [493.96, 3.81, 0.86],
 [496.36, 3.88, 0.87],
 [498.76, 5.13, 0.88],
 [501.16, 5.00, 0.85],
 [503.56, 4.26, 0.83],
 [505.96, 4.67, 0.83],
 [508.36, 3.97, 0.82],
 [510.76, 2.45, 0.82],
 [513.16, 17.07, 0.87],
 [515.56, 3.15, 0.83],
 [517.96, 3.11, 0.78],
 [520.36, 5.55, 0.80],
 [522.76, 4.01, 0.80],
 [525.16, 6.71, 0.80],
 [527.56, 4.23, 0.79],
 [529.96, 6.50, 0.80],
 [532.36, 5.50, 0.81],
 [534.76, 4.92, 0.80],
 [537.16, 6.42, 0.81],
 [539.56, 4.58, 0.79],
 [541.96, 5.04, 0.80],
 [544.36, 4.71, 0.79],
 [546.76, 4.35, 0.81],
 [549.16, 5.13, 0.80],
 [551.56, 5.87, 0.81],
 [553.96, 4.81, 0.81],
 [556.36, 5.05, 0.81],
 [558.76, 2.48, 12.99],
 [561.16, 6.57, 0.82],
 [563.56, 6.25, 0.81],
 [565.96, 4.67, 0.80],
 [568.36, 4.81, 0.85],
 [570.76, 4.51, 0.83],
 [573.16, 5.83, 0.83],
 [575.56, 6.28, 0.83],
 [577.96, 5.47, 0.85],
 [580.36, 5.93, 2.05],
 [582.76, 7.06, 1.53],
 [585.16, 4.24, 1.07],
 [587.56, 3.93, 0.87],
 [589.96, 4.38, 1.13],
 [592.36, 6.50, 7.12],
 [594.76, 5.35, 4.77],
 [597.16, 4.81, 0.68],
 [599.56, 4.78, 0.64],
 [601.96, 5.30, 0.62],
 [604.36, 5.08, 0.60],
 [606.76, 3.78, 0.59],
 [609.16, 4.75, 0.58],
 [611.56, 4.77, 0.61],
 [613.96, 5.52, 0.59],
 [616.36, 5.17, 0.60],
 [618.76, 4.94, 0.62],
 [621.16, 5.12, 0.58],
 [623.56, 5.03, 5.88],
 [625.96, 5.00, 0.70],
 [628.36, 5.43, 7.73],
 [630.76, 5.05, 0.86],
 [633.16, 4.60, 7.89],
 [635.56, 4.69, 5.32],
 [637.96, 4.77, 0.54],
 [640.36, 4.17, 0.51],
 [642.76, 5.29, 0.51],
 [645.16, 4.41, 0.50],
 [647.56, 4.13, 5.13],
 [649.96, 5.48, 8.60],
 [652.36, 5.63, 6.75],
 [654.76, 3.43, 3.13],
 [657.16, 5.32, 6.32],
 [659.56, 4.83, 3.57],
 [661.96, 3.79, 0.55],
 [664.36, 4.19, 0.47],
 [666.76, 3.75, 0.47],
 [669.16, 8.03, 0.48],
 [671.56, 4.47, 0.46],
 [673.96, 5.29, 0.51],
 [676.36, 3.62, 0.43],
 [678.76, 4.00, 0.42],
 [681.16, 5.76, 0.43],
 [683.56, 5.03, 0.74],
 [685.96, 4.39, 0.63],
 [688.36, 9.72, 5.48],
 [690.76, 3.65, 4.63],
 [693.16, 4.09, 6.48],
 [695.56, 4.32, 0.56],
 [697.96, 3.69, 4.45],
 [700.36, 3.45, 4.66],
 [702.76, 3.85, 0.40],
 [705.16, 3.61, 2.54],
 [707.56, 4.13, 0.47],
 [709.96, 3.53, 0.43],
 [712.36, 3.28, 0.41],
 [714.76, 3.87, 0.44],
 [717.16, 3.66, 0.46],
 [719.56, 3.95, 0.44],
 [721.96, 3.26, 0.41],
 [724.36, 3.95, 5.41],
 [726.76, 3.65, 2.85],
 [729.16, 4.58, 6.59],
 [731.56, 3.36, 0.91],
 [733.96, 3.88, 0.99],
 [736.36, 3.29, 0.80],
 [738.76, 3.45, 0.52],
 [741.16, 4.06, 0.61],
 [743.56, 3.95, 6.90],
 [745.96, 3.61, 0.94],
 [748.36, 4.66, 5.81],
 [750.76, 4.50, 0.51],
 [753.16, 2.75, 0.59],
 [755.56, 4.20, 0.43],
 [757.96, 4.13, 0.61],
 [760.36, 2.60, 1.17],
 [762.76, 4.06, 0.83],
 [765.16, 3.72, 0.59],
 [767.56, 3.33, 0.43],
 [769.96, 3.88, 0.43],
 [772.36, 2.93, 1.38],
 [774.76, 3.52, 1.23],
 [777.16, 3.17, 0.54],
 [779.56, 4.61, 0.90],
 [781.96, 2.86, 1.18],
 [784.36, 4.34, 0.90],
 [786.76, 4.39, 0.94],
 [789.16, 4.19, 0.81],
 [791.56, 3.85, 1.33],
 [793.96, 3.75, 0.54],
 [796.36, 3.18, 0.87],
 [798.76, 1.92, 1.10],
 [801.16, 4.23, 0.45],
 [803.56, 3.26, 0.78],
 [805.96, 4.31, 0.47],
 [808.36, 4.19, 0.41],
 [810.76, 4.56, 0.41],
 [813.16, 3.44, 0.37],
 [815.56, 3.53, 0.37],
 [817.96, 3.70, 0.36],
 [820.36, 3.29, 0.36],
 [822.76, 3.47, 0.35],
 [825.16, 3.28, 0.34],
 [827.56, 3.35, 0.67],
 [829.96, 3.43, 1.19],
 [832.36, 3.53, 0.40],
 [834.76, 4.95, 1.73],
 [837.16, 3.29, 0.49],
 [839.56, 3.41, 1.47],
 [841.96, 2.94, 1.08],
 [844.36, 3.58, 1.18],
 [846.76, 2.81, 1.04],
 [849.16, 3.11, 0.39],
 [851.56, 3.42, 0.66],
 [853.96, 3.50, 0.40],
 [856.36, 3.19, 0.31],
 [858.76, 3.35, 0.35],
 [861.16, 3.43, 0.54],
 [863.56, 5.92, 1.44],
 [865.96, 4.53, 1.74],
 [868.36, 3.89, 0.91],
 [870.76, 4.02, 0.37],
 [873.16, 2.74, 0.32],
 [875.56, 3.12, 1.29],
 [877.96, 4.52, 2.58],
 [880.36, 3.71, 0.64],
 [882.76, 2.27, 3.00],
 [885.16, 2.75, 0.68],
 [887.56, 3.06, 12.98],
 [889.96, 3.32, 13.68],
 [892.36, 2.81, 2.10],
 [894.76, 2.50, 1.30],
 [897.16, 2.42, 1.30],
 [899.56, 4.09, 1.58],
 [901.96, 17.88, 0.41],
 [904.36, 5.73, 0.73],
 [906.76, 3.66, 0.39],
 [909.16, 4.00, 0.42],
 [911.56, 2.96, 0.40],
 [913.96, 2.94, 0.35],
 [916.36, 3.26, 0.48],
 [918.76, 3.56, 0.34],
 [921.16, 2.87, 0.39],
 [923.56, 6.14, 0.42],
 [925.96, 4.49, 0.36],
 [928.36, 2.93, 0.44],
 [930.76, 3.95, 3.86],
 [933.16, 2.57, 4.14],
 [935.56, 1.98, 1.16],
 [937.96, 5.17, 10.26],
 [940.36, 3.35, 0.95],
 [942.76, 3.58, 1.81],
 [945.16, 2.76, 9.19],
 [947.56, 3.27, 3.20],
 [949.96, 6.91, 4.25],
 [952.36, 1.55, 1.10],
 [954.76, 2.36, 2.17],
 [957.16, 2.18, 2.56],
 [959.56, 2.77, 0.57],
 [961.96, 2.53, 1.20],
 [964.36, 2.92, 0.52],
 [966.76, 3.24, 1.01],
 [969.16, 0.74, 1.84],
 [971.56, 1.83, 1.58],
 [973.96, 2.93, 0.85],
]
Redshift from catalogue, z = 0.37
